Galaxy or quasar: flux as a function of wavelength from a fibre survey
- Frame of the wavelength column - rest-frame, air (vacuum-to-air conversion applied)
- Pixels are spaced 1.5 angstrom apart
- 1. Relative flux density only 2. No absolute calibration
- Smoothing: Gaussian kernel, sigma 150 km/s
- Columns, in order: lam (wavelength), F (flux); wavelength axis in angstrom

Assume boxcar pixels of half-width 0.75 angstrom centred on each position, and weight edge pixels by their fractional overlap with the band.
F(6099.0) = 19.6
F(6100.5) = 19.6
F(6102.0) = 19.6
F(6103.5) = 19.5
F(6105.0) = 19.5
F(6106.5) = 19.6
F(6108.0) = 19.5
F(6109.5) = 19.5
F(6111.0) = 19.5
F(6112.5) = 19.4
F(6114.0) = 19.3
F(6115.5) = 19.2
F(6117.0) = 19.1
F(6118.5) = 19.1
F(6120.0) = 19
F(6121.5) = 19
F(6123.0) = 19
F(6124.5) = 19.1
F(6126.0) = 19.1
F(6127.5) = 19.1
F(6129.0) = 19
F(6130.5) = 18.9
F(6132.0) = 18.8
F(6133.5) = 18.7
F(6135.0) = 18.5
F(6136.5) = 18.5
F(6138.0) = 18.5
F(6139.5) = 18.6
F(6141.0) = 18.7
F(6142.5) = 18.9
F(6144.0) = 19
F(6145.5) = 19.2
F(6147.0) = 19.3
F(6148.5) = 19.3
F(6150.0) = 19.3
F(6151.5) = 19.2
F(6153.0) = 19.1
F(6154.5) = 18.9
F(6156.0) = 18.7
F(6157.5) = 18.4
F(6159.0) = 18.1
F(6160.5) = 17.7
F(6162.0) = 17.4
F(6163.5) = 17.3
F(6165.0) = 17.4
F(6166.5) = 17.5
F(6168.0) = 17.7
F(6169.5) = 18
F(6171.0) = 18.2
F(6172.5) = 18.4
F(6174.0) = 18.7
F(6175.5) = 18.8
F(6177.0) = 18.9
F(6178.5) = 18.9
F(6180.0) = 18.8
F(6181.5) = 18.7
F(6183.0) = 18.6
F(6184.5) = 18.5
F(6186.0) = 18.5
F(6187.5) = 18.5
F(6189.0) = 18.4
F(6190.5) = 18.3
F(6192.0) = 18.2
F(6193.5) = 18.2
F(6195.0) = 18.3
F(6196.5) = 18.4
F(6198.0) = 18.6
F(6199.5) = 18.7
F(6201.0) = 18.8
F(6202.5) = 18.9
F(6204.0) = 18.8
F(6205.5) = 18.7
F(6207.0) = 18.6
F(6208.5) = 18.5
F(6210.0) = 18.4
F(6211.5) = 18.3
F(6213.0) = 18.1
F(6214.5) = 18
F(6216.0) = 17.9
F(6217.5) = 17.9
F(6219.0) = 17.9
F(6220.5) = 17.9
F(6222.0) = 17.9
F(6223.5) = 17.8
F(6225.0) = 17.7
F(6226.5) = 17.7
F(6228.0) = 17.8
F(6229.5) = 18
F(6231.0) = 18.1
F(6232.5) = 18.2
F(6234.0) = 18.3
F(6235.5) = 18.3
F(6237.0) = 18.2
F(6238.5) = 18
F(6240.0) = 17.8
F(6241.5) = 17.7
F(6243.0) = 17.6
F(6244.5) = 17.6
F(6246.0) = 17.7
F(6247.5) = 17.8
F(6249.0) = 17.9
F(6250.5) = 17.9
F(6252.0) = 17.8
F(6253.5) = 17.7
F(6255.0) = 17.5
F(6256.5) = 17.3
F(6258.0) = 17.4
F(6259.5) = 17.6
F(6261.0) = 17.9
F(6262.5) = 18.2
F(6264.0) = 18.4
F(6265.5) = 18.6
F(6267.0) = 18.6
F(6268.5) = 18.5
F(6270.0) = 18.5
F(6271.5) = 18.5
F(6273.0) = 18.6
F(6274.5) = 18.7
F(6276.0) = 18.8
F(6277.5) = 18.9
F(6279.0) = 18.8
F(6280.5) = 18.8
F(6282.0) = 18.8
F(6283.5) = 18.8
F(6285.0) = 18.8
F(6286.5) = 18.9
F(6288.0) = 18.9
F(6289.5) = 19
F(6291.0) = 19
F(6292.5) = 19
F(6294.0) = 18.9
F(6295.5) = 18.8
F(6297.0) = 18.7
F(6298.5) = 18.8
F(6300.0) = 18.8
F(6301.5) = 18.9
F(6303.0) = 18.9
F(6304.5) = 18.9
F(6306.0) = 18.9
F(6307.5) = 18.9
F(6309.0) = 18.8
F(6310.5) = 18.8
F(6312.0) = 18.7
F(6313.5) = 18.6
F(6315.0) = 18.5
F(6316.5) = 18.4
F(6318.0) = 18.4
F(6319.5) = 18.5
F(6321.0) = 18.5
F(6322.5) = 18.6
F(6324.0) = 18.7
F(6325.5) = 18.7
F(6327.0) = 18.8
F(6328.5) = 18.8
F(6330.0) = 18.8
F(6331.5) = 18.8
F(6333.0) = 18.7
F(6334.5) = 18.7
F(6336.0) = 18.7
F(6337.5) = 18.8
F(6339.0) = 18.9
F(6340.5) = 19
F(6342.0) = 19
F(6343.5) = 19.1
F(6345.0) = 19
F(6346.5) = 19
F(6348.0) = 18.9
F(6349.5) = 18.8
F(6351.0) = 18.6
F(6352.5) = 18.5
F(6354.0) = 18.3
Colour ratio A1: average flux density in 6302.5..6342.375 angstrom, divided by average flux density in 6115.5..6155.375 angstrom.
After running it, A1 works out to 1.0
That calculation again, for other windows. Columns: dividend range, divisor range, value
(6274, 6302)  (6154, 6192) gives 1.03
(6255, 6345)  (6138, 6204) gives 1.01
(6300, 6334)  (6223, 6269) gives 1.04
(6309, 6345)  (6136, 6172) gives 1.01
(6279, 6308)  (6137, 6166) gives 1.02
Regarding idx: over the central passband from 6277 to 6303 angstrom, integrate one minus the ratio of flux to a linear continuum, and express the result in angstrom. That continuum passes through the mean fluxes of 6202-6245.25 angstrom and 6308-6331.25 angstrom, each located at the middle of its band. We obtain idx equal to -0.5 angstrom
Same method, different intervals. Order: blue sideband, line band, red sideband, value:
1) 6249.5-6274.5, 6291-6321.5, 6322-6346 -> -0.3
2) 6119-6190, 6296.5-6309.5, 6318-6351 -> -0.1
